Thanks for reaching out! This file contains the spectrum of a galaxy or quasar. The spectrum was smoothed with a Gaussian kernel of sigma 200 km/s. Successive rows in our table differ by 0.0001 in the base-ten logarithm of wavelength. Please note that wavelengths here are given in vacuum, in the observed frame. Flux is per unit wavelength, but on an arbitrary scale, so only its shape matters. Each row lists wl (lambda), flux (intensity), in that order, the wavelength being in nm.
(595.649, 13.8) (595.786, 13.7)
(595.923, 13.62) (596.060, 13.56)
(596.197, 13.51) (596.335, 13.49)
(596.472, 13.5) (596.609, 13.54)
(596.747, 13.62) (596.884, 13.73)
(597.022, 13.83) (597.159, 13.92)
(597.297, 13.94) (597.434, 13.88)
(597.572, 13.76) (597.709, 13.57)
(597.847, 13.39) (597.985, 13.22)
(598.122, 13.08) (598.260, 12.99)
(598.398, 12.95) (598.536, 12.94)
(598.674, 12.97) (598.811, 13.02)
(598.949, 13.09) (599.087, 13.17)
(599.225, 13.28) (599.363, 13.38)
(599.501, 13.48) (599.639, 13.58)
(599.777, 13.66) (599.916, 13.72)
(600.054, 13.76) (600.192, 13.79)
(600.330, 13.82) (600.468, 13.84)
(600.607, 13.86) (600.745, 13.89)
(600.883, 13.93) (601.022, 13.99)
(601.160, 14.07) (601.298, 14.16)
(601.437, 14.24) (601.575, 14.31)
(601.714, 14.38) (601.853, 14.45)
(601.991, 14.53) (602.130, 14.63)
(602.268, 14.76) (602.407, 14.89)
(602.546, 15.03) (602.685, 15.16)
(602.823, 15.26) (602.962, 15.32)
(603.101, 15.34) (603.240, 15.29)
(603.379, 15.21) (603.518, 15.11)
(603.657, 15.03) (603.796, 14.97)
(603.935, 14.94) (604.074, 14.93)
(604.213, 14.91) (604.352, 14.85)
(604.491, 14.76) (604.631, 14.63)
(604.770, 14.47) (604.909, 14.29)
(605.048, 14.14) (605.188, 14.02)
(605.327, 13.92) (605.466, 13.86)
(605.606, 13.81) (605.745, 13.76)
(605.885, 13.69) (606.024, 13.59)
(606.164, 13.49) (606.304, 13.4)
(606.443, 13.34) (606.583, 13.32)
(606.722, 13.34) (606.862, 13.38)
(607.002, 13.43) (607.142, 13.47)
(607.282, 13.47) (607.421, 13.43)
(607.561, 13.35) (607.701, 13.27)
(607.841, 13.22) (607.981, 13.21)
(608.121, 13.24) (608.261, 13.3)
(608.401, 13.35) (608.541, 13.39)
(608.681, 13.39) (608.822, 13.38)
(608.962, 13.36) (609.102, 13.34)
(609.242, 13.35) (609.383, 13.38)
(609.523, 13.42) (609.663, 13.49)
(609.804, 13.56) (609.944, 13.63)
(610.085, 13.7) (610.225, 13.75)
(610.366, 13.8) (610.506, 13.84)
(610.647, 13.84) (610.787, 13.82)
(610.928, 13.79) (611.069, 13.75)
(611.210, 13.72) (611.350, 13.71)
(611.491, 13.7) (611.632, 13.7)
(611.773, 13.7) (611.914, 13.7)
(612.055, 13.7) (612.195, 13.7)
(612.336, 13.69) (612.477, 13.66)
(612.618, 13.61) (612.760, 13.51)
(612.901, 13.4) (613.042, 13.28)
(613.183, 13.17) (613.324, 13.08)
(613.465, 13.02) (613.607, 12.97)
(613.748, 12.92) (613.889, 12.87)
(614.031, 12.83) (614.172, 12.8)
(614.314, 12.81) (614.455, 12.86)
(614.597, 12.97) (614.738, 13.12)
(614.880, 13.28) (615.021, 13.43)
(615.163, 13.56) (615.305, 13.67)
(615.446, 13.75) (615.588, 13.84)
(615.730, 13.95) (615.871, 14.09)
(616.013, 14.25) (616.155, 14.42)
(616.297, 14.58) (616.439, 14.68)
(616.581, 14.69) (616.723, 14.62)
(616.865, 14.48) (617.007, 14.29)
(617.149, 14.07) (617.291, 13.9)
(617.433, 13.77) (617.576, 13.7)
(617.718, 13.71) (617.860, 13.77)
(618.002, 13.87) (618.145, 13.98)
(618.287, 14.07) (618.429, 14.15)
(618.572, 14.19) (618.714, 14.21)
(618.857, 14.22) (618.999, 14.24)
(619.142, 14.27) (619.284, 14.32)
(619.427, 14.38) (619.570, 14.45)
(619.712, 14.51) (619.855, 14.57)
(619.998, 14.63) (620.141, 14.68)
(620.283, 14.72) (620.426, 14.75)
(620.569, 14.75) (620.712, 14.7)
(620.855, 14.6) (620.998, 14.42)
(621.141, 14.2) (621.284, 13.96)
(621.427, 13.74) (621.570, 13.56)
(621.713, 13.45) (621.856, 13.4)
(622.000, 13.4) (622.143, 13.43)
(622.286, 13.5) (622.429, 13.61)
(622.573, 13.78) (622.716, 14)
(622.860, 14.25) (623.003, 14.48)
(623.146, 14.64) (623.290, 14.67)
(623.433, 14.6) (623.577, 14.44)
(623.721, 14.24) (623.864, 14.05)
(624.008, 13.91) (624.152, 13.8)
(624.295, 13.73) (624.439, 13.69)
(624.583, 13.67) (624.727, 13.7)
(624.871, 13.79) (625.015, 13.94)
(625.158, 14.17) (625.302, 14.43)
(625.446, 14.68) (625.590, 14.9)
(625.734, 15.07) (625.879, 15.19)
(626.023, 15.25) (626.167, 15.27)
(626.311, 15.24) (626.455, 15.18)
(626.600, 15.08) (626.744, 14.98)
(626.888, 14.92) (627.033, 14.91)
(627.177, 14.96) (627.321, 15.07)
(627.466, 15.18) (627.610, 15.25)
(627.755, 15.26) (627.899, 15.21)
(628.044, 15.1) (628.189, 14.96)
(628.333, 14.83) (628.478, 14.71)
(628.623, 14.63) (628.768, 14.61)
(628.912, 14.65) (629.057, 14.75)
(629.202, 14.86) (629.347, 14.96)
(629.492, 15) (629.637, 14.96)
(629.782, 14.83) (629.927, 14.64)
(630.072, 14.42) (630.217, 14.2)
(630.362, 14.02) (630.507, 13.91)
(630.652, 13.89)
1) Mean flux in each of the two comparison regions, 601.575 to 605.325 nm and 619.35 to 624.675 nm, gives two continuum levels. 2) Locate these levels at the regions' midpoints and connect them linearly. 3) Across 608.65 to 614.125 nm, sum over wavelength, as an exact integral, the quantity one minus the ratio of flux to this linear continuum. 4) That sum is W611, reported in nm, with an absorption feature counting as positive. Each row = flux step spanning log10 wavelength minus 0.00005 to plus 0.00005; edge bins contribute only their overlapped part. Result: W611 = 0.39 nm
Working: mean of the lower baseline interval 14.8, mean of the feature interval 13.5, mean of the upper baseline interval 14.1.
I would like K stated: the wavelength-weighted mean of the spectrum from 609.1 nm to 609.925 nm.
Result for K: 13.4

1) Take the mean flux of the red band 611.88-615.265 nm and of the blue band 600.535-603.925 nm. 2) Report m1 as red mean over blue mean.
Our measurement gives 0.90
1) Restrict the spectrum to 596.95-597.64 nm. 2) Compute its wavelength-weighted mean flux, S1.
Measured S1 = 13.9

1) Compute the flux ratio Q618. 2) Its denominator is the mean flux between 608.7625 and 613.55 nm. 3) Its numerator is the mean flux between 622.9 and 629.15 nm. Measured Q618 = 1.1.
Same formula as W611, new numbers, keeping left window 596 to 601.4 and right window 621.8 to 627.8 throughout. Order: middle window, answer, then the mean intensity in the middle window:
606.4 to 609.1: 0.10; 13.3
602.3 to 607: -0.22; 14.4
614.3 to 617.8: 0.06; 13.9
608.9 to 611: 0.05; 13.6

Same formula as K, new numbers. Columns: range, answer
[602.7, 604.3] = 15.1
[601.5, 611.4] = 14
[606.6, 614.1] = 13.5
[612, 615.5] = 13.3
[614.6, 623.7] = 14.1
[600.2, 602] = 14.1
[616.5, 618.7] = 14.1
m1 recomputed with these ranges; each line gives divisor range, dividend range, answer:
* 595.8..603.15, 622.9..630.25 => 1.06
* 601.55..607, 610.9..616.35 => 0.94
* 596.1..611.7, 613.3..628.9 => 1.02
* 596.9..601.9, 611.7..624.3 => 1.02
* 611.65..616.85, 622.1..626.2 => 1.05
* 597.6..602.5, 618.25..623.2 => 1.03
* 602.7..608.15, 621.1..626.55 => 1.00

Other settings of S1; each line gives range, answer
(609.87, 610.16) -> 13.7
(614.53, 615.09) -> 13.2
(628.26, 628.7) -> 14.7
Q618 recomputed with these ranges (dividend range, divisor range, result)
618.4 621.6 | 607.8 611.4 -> 1.06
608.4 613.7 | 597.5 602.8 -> 0.98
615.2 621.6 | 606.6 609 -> 1.07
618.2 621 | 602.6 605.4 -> 0.97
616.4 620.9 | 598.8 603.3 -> 1.01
